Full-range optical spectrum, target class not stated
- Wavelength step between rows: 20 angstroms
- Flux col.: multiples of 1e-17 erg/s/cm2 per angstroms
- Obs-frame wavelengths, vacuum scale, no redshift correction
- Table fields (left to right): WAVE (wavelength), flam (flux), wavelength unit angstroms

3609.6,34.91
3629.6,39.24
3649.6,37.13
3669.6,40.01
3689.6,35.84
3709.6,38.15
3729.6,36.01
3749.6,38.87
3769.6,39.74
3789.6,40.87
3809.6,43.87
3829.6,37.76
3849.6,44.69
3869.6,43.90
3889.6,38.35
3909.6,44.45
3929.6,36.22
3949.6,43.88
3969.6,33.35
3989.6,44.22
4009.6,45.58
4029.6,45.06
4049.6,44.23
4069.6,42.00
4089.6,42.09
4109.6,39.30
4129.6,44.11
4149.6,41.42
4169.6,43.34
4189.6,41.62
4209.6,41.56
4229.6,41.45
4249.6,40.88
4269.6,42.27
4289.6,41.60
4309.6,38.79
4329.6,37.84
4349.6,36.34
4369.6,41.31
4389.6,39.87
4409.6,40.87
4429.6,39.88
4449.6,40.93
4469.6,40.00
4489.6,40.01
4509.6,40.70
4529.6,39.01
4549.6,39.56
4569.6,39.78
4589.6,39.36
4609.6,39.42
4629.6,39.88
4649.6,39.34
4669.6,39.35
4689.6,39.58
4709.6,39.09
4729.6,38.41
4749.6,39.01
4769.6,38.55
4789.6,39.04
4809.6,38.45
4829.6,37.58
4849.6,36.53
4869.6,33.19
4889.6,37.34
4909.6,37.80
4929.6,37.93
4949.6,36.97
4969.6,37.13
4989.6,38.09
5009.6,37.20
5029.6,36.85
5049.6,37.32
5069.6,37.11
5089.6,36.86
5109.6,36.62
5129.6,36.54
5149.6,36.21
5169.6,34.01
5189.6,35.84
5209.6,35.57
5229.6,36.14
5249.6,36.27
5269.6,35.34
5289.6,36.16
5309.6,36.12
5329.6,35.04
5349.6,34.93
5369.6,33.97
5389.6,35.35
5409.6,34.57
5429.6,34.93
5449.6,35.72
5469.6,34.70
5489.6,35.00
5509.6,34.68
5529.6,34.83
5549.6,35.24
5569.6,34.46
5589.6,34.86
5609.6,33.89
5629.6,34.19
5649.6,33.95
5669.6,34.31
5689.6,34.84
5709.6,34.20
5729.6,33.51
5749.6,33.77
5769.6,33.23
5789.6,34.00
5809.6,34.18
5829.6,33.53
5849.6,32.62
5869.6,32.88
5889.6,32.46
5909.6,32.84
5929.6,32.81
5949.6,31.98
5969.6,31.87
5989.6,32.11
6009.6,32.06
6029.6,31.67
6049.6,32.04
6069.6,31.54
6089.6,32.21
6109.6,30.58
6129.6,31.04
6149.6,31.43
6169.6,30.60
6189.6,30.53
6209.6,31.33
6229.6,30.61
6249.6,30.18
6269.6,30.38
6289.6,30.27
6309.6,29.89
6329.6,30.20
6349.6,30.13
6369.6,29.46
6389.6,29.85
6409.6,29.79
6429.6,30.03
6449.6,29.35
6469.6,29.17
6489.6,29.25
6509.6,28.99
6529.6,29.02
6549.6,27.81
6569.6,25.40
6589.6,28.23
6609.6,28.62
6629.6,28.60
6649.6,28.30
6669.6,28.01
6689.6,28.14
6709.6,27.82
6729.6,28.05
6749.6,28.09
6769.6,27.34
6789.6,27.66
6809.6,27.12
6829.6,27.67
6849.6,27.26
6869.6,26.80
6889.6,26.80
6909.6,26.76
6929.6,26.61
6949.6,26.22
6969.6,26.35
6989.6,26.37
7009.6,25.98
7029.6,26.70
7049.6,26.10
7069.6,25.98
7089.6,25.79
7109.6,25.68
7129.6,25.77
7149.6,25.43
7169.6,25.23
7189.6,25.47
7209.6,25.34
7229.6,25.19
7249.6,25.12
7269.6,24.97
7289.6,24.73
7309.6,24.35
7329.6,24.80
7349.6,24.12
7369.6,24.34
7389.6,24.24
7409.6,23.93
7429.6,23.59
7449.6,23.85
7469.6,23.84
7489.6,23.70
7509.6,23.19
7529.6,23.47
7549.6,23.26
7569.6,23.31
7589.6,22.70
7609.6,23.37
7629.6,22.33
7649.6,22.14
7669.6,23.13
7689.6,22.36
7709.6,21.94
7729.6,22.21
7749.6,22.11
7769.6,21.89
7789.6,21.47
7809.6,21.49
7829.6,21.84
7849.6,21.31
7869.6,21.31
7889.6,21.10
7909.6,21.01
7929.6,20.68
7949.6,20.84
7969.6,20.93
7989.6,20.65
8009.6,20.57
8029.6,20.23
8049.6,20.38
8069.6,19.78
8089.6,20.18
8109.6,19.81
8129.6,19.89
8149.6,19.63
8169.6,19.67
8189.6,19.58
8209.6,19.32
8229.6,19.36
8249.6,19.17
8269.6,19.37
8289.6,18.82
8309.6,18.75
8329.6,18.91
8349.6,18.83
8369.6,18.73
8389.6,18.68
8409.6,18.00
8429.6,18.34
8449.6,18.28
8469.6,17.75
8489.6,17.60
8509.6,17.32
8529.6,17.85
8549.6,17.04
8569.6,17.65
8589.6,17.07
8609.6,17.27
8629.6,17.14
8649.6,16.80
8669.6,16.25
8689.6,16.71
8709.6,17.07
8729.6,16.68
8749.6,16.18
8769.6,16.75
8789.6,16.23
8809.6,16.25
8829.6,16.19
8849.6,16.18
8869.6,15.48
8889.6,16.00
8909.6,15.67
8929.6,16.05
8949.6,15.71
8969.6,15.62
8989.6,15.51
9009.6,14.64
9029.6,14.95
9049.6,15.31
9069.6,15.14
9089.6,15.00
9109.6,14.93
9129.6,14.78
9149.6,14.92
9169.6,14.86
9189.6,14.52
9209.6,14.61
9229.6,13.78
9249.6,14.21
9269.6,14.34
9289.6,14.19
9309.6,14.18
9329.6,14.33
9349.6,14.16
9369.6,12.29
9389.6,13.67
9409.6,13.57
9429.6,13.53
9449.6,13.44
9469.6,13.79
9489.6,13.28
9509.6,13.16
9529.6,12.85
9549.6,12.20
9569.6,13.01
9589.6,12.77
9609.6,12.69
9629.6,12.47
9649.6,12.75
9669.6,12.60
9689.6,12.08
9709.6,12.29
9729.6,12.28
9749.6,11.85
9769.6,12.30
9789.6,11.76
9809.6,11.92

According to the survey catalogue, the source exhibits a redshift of 0.00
